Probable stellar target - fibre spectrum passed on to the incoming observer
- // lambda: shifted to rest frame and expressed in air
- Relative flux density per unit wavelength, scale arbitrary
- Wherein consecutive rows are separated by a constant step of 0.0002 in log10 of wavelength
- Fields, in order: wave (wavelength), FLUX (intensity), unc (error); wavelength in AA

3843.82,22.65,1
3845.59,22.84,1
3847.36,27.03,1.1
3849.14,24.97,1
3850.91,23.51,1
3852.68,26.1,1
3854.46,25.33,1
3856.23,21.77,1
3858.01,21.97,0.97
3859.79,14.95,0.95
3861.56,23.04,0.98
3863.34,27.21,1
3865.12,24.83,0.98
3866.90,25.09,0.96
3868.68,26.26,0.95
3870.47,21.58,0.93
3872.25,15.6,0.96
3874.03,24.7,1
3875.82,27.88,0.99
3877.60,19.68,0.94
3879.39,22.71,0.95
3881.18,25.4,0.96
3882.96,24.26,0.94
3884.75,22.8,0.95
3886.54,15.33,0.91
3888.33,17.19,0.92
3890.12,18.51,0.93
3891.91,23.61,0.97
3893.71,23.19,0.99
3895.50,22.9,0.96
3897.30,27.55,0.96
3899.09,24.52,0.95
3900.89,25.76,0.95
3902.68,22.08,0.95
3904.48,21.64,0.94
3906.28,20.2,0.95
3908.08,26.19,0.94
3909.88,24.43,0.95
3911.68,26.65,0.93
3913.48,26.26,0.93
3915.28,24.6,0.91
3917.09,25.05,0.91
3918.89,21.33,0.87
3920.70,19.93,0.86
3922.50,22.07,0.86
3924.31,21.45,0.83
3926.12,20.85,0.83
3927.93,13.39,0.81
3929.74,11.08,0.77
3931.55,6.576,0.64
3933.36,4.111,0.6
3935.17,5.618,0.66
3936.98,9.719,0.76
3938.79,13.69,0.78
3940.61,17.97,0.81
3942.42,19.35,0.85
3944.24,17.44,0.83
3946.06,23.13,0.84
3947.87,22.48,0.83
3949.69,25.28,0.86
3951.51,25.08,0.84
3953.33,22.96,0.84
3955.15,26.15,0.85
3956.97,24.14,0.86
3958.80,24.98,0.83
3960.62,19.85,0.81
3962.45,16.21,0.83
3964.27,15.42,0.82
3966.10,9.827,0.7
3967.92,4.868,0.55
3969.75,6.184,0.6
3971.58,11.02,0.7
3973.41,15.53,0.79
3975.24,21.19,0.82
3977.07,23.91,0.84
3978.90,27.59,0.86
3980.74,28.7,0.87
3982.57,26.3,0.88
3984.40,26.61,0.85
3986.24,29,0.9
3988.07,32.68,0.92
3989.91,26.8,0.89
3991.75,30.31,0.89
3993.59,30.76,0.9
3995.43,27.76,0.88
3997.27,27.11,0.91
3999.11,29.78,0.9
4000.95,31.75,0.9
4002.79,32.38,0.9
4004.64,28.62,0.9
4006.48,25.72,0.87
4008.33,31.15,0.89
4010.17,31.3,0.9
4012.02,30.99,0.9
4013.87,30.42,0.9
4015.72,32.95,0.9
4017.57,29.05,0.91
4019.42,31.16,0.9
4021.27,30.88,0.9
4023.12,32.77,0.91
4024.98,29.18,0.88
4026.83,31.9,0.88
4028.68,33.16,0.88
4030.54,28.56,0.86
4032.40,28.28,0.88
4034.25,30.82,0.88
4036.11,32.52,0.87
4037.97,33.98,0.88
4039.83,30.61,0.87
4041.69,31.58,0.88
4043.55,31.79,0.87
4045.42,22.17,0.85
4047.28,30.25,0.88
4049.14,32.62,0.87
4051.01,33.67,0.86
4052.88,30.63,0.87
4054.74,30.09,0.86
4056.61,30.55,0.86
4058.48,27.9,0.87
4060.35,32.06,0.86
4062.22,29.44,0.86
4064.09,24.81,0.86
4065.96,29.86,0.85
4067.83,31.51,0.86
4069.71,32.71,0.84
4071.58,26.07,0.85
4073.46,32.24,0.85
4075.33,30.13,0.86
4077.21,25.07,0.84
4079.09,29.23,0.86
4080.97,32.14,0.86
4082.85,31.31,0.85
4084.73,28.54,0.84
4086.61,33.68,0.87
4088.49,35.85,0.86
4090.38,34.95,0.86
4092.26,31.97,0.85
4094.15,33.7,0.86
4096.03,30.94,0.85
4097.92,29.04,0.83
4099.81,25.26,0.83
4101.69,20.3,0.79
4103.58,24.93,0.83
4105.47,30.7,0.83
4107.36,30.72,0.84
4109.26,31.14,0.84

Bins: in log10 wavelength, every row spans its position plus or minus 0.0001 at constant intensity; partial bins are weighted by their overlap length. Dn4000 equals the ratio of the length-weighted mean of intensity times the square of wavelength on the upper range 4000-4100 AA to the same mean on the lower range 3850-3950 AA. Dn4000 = 1.6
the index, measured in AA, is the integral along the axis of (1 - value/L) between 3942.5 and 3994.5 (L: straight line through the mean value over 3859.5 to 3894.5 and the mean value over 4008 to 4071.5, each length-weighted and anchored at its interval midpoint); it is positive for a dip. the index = 9.8 AA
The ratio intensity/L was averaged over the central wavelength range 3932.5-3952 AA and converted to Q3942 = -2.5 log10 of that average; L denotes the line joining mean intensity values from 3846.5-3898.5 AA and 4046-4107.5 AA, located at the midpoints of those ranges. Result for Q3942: 0.465 mag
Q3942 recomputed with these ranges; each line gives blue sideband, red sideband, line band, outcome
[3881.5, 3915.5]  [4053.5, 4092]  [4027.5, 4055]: -0.06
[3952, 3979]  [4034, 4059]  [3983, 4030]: -0.24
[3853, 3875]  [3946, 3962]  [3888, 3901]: 0.00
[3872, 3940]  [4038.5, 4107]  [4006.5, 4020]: -0.16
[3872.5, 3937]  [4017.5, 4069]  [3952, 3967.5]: 0.24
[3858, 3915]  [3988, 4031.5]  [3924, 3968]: 0.48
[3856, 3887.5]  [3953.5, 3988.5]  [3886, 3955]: 0.08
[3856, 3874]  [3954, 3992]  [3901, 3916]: -0.11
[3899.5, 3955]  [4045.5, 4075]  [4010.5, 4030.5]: -0.16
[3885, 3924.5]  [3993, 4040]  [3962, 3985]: 0.48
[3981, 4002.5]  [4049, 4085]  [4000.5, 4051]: -0.04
